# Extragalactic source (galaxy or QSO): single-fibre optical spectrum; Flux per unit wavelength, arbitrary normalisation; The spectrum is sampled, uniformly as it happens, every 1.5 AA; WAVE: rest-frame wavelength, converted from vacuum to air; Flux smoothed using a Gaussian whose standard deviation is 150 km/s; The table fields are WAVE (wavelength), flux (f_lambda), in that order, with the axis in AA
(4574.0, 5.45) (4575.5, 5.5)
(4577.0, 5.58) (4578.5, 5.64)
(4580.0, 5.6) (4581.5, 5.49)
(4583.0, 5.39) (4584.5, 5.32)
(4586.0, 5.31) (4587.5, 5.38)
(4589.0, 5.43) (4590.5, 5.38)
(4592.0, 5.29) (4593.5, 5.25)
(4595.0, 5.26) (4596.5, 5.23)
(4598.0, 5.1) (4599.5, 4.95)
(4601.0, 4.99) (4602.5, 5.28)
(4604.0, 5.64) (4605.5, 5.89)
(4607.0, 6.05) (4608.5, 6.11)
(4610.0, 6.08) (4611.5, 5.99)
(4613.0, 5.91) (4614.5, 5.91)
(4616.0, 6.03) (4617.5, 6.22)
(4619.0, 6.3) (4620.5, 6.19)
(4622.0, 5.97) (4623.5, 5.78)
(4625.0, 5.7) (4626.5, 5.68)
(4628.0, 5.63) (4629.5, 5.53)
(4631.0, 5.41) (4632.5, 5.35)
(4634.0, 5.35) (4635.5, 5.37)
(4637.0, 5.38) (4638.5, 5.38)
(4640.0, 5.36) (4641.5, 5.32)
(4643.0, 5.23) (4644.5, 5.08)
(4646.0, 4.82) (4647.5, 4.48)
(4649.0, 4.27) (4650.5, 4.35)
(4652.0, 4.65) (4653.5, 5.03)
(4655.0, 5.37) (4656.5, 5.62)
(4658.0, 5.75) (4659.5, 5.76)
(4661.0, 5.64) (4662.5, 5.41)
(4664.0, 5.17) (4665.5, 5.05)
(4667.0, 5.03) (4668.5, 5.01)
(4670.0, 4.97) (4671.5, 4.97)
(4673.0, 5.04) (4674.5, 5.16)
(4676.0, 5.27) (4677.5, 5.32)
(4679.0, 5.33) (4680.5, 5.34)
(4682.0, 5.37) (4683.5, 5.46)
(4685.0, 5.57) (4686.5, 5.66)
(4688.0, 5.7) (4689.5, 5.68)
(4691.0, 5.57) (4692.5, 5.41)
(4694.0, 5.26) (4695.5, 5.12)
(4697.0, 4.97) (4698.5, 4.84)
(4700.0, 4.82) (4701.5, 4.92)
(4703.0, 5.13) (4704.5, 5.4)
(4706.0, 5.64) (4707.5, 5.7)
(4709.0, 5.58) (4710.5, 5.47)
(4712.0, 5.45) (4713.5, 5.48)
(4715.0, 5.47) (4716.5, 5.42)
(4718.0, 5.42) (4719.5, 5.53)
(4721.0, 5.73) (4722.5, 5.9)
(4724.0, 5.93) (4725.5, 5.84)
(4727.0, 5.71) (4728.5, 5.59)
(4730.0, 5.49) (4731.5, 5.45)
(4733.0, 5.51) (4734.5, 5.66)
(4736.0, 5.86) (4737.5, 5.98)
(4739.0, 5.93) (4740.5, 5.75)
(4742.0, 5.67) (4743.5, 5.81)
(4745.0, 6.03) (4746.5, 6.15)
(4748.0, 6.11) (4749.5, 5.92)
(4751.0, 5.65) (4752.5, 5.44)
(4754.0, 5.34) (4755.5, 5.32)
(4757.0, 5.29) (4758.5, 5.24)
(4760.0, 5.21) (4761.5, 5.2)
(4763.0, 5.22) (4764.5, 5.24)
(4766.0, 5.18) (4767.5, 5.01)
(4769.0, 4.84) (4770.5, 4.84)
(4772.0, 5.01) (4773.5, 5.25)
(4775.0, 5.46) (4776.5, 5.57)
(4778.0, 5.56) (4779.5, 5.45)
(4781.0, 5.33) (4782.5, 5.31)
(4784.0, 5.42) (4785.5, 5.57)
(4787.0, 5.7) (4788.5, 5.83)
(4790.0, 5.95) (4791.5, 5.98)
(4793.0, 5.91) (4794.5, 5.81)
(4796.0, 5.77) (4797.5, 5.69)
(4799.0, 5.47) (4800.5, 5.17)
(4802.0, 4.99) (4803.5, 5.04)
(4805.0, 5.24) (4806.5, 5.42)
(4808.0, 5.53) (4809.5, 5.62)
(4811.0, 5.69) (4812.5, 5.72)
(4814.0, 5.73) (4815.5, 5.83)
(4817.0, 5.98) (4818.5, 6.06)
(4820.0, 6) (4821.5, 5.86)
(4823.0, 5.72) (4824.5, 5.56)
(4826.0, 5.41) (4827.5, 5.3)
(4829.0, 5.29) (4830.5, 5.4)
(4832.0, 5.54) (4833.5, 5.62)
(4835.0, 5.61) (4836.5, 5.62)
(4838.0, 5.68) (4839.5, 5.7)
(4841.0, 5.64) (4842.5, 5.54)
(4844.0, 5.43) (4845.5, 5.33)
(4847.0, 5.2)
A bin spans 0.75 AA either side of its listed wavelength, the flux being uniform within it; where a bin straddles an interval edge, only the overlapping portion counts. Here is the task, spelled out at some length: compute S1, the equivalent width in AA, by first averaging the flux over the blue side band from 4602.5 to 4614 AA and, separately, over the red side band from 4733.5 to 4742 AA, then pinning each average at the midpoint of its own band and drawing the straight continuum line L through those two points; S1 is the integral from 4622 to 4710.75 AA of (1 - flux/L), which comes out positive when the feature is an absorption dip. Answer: 8.7 AA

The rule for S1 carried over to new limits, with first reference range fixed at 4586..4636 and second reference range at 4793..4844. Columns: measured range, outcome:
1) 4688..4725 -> 1.2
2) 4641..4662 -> 1.9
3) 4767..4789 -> 1.0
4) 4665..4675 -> 1.0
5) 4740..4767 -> 0.3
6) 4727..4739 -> -0.1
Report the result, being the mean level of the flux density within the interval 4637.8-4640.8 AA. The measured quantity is 5.37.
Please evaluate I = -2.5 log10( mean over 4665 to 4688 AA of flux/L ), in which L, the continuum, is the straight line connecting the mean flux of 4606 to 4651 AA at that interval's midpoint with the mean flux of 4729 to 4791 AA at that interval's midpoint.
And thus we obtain 0.06 mag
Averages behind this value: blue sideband 5.55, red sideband 5.51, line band 5.25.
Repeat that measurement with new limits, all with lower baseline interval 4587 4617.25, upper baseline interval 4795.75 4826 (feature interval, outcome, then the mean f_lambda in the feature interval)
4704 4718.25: 0.01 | 5.51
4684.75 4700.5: 0.05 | 5.33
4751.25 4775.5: 0.08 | 5.2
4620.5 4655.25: 0.06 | 5.26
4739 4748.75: -0.06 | 5.92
